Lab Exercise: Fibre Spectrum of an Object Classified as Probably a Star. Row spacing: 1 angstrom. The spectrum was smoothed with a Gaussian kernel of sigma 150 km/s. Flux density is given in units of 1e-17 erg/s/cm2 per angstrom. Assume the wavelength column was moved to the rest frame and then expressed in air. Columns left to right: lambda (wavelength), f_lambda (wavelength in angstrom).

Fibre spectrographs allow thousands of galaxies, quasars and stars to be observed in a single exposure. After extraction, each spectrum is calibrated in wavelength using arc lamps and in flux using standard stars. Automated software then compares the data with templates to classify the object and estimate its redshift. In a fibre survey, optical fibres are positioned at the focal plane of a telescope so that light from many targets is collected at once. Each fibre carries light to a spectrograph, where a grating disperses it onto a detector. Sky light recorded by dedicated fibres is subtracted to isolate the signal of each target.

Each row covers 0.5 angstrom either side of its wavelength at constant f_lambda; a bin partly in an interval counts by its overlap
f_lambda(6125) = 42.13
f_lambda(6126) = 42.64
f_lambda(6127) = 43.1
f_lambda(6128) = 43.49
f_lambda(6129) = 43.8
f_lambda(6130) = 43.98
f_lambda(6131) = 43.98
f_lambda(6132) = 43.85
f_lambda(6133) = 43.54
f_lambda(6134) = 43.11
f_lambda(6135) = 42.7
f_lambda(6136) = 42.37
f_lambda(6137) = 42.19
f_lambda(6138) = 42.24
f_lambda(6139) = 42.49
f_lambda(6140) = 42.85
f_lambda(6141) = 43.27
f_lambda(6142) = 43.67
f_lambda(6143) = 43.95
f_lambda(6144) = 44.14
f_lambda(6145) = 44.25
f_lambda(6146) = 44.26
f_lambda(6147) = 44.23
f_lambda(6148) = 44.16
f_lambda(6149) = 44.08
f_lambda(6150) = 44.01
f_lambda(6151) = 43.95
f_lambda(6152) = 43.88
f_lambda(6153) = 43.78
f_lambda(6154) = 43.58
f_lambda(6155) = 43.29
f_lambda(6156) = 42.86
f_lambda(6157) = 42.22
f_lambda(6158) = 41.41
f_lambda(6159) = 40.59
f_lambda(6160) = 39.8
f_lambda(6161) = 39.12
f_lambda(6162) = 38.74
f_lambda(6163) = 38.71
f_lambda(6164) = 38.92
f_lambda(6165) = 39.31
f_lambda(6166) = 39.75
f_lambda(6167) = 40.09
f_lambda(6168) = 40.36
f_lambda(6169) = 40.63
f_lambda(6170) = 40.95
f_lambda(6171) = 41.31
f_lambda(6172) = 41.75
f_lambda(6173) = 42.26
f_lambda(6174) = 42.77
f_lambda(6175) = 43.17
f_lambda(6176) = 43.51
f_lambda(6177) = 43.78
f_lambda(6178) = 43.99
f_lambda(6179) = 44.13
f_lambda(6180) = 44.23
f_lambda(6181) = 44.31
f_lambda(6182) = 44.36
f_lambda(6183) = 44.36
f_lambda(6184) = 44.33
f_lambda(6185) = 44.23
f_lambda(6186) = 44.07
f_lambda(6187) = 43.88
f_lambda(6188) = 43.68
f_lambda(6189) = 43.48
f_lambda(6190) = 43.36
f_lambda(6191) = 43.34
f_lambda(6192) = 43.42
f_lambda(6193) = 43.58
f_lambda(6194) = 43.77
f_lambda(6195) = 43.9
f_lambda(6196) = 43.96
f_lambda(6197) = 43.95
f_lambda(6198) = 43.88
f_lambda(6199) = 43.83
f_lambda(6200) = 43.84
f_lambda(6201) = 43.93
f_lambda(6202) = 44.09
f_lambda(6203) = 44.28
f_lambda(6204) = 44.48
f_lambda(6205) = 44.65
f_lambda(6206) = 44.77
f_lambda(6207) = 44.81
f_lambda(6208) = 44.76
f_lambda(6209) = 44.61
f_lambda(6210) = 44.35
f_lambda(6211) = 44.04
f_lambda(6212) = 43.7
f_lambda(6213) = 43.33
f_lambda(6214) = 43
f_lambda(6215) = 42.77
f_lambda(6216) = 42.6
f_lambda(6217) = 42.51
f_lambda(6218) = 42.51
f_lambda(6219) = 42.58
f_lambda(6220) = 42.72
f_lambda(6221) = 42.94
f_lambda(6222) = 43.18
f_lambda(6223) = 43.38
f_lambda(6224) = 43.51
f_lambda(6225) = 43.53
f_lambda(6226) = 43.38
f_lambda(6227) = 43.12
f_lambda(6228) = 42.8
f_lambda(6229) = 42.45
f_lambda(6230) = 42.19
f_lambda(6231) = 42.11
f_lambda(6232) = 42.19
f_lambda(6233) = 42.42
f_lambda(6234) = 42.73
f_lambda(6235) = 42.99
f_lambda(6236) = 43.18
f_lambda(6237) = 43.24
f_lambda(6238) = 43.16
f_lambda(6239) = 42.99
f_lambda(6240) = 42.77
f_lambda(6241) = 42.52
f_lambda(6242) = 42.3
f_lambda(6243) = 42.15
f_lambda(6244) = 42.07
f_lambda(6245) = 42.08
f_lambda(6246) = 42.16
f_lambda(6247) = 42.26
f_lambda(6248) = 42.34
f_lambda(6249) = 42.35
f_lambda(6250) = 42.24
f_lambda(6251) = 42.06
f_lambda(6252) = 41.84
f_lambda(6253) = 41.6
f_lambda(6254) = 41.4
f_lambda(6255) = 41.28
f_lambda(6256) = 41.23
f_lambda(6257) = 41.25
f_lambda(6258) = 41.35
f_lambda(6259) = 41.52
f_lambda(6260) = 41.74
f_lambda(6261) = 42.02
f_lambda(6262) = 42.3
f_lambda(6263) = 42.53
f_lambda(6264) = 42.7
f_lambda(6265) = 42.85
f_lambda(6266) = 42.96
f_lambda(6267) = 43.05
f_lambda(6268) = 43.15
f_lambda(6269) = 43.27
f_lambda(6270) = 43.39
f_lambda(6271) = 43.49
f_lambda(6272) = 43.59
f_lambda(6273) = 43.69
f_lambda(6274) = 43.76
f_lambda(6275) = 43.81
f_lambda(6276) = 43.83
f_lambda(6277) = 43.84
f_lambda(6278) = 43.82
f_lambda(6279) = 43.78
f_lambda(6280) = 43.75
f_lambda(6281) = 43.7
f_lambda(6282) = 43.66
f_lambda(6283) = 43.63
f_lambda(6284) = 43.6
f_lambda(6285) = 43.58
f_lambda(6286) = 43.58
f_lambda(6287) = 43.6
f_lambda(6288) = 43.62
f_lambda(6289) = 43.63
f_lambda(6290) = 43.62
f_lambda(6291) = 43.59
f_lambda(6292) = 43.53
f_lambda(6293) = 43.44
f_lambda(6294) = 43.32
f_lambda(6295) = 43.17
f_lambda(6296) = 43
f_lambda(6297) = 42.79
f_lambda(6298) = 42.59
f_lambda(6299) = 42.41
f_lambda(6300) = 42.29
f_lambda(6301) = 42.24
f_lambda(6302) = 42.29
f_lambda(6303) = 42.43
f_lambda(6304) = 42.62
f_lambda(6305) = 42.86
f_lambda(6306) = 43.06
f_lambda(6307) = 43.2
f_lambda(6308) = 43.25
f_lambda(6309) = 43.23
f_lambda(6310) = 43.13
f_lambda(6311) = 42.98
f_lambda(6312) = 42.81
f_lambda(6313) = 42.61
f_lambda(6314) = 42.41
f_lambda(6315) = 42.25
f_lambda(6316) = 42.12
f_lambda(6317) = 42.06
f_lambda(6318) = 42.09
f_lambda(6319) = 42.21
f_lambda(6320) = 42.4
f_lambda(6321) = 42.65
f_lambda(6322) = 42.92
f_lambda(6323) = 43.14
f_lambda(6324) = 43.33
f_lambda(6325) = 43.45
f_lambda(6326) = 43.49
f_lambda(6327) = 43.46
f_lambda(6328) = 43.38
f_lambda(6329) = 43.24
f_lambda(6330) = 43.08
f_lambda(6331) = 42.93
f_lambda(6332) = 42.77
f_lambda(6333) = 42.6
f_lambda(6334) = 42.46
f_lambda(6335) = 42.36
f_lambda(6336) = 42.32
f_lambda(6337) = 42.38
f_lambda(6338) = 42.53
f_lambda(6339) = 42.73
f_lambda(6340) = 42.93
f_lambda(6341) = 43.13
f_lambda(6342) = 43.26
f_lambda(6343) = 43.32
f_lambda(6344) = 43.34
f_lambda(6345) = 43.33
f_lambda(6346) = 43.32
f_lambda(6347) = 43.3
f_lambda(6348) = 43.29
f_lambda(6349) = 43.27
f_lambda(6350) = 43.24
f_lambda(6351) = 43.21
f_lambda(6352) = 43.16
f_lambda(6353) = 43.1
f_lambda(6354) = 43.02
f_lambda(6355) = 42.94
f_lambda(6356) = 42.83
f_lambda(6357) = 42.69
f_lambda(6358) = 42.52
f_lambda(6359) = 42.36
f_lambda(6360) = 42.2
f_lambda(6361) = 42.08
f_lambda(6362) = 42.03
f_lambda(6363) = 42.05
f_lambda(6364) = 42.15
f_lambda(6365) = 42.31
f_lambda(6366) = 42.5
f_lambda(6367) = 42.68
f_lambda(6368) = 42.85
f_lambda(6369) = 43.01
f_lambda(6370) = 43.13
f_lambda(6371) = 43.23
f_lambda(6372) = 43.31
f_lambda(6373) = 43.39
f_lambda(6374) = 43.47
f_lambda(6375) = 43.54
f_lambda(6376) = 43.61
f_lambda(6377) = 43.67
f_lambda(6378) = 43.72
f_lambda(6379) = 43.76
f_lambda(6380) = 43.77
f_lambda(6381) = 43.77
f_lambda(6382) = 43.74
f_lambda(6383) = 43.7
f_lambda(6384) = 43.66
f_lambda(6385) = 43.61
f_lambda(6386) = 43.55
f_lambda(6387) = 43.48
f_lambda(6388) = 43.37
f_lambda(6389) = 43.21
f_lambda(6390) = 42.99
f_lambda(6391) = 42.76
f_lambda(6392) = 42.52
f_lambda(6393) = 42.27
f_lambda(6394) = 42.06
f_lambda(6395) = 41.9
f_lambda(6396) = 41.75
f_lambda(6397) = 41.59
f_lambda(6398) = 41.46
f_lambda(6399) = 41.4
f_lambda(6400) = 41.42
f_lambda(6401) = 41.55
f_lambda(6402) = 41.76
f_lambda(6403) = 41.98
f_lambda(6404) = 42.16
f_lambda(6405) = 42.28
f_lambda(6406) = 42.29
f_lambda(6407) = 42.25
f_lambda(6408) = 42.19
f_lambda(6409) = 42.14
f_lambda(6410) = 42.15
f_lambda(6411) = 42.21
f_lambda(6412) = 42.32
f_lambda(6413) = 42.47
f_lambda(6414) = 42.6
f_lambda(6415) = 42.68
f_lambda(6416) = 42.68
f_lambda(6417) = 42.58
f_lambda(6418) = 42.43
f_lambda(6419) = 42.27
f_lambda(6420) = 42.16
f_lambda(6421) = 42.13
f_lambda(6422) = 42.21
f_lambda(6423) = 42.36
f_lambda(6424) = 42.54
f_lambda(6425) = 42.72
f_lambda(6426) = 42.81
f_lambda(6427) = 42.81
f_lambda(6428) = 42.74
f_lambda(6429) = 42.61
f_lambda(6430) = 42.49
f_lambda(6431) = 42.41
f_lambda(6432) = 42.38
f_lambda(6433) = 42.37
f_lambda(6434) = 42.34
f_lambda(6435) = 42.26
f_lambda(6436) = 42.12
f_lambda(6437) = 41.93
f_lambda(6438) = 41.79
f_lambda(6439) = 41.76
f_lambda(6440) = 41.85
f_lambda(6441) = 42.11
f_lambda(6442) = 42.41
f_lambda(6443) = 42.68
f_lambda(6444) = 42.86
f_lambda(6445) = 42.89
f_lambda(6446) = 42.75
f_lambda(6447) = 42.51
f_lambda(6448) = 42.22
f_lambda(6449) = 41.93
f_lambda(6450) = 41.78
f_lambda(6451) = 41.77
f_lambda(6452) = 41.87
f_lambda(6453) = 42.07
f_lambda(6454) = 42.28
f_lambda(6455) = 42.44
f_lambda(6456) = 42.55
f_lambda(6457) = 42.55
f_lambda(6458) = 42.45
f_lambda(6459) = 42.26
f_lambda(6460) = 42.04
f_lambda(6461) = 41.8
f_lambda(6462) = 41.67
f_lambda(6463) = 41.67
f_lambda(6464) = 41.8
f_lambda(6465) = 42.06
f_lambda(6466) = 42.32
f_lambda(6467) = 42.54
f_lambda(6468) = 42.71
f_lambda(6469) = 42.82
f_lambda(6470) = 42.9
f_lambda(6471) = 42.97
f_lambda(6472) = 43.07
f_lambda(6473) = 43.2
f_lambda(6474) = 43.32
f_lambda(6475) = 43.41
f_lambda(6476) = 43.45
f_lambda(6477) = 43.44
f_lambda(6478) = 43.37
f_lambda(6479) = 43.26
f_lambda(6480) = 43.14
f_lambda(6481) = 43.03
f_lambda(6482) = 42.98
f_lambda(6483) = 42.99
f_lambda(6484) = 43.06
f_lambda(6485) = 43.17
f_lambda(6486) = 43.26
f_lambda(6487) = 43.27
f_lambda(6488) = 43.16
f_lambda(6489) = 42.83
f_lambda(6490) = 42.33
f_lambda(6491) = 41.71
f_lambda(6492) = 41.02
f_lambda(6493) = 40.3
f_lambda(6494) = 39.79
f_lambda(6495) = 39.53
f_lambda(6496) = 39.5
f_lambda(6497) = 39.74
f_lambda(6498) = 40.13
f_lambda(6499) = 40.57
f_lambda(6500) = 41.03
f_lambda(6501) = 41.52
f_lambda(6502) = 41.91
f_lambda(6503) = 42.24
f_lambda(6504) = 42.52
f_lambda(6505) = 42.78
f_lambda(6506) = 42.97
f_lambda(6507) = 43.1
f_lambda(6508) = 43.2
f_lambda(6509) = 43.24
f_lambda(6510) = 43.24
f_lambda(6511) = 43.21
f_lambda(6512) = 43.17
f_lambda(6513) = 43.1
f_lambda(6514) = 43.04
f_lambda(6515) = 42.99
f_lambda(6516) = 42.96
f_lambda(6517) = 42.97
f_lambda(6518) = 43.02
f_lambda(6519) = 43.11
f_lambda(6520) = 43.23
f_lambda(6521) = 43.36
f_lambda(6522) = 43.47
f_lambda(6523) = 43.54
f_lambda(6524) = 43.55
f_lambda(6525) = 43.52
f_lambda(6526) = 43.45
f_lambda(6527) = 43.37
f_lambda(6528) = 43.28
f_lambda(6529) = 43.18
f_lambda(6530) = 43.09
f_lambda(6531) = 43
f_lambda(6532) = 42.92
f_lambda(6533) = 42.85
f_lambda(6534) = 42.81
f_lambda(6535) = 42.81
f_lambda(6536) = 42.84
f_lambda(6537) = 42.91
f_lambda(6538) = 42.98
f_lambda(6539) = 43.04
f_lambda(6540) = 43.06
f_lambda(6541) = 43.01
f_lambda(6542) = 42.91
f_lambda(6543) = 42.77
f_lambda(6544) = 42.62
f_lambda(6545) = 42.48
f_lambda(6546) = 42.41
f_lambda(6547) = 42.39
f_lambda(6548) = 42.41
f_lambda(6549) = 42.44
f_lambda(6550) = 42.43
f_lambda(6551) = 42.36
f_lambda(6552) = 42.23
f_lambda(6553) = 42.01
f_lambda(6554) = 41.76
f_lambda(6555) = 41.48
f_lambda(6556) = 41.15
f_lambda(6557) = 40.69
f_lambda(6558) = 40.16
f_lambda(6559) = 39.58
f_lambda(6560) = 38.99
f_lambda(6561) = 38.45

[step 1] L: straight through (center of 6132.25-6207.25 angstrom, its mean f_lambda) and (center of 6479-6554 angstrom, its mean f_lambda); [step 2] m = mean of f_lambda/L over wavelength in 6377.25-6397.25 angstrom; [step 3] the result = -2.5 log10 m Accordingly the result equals -0.01 mag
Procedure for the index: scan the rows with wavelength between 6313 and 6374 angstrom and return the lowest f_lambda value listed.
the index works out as 42.03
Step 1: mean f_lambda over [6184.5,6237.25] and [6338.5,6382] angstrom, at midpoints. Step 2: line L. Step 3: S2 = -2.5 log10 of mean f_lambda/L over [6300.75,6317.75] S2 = 0.01 mag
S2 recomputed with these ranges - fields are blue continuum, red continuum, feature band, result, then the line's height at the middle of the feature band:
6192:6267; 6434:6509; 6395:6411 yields 0.014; 42.4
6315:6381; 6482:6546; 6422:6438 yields 0.008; 42.7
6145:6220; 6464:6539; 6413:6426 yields 0.007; 42.7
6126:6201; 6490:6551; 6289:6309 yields -0.005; 42.7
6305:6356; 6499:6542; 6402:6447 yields 0.014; 42.9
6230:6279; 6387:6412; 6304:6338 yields -0.010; 42.4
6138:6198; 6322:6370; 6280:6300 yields -0.013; 42.8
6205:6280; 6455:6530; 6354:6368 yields 0.007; 42.7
